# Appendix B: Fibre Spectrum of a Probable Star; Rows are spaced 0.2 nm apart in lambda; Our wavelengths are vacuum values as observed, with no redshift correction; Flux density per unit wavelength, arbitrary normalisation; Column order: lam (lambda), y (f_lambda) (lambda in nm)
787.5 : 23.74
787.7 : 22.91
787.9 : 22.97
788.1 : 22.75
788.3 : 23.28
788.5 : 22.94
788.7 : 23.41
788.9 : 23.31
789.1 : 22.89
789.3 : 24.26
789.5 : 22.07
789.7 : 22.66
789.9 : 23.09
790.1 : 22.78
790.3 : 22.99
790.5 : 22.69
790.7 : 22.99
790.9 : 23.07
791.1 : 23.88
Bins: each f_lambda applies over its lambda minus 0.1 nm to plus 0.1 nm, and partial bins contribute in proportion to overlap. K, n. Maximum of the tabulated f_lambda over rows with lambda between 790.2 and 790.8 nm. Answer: 22.99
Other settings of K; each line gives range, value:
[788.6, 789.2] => 23.41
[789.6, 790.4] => 23.09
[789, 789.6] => 24.26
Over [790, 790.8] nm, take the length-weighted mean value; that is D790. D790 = 22.9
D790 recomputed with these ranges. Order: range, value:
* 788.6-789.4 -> 23.5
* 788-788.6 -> 23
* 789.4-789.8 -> 22.4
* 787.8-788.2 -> 22.9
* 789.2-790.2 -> 23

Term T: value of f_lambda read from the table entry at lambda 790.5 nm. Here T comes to 22.69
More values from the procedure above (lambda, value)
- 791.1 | 23.88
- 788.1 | 22.75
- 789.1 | 22.89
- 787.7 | 22.91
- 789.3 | 24.26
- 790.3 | 22.99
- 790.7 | 22.99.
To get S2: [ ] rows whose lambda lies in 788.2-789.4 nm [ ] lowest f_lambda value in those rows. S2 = 22.89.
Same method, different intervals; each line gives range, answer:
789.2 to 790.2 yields 22.07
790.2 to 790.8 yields 22.69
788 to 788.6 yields 22.75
